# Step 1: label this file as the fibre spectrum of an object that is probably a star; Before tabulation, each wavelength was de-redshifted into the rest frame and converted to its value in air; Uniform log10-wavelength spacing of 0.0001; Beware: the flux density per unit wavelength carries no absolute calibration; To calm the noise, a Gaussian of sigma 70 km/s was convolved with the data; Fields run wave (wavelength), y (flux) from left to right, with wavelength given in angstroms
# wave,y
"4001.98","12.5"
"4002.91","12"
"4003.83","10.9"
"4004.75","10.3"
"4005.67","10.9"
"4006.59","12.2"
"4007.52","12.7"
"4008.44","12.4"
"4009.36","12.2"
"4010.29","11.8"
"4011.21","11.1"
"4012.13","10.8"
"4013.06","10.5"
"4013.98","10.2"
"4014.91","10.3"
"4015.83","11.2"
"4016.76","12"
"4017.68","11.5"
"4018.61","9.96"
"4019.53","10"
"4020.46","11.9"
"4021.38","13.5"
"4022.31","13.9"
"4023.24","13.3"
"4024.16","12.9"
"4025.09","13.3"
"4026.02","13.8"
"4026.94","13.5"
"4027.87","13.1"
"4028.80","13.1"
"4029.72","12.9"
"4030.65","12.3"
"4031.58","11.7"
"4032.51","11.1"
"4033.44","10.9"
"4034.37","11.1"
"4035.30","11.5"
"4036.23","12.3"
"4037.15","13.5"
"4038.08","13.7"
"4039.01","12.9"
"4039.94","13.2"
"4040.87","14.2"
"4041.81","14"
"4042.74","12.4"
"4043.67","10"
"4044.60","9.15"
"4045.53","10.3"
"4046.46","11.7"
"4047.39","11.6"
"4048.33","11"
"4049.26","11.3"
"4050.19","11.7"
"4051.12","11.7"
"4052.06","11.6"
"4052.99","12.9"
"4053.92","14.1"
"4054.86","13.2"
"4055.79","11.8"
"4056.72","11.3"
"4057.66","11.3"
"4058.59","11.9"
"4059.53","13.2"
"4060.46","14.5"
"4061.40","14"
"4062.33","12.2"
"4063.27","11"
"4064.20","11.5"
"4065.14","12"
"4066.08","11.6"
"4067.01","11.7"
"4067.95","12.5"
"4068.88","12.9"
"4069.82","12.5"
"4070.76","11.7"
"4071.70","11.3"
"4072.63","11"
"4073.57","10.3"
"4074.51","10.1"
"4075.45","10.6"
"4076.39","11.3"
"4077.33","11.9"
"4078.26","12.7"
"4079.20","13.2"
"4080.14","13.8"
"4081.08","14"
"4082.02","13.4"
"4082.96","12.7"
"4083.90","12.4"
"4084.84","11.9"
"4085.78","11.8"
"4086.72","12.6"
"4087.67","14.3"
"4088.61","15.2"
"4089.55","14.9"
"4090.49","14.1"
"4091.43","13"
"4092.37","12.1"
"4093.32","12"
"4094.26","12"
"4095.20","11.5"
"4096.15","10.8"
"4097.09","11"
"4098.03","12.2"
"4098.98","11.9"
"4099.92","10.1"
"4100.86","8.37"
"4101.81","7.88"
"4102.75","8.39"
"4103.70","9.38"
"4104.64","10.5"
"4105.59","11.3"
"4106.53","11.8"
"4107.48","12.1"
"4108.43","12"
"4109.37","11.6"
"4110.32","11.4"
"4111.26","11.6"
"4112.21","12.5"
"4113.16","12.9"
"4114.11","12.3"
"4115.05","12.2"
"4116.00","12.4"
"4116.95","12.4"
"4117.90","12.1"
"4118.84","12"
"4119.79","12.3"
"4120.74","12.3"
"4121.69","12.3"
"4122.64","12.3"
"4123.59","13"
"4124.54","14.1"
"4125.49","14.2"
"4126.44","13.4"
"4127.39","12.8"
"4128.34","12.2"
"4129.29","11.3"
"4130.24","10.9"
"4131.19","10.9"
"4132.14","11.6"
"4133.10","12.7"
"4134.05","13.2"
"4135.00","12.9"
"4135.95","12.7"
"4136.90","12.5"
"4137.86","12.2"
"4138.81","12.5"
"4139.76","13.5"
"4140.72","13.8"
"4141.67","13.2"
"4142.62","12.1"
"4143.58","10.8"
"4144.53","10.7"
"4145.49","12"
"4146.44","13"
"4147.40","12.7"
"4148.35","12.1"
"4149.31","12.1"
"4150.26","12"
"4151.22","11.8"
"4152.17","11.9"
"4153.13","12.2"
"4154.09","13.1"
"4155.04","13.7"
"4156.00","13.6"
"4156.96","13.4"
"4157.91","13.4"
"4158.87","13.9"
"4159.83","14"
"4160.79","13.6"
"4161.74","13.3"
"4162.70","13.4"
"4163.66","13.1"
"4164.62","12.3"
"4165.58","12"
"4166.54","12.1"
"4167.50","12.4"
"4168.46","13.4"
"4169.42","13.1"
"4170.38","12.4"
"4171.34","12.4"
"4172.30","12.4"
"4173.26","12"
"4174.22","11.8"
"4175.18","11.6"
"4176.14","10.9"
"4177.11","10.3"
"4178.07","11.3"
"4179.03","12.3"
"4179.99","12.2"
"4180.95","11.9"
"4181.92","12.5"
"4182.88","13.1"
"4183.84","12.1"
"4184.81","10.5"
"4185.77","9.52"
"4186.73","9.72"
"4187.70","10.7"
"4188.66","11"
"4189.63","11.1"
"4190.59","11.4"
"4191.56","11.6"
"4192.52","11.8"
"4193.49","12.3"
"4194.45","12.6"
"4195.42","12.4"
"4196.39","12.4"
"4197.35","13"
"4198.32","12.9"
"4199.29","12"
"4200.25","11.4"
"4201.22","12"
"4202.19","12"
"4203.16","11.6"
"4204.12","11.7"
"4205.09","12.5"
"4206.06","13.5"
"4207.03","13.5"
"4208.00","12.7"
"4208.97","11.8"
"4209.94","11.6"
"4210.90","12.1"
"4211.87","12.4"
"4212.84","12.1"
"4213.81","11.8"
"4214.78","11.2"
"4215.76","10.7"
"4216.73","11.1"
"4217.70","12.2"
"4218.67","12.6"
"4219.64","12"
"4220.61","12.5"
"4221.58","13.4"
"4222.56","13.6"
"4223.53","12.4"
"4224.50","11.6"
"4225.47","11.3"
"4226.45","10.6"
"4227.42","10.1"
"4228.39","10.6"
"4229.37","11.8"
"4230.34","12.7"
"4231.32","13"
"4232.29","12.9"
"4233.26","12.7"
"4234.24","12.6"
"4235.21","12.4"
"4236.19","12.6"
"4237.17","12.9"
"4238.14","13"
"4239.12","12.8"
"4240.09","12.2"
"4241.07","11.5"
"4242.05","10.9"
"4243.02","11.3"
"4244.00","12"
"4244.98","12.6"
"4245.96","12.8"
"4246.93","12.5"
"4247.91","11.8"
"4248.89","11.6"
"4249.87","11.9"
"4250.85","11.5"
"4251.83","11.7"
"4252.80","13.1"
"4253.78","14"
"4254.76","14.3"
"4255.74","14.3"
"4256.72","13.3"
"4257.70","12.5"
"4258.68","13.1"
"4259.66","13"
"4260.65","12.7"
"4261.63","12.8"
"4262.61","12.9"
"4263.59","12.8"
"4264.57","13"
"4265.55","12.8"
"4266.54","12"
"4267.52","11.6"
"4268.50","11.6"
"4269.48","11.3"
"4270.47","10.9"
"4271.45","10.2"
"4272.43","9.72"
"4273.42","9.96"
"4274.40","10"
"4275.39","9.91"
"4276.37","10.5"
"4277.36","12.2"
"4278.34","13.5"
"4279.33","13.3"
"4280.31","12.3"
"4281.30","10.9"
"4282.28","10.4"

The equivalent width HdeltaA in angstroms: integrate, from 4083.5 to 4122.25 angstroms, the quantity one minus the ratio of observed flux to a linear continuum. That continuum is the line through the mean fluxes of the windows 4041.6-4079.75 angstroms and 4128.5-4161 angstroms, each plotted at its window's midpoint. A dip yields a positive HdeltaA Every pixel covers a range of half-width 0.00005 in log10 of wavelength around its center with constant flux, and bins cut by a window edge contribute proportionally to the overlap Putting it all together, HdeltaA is 1.08 angstroms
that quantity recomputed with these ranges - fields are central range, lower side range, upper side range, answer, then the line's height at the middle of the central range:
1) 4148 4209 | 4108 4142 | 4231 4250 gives 0.7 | 12.4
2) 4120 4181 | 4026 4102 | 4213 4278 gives -1.9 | 12.1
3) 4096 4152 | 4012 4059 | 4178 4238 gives 0.4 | 12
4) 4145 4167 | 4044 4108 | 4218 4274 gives -1.4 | 12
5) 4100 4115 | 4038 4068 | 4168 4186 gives 1.4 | 12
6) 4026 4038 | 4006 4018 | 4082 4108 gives -0.9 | 11.5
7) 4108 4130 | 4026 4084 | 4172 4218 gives -0.7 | 12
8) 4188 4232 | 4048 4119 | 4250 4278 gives 0.1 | 12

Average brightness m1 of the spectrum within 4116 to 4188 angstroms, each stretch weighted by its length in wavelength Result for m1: 12.4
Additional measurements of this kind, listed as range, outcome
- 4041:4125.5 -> 12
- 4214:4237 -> 12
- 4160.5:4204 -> 12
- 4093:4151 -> 11.9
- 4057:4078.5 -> 11.9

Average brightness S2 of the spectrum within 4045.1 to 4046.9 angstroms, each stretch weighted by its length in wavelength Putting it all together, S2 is 11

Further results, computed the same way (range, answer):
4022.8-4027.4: 13.4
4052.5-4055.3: 13.4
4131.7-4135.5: 12.6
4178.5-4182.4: 12.2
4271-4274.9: 9.96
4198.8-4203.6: 11.8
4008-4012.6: 11.6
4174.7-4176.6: 11.3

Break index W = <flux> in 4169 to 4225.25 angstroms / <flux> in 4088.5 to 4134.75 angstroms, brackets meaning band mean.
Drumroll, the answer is 1.00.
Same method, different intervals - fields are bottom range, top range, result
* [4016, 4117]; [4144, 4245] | 1.01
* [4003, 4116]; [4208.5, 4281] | 1.01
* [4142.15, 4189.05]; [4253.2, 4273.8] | 1.01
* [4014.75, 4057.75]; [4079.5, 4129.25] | 1.00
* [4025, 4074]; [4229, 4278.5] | 1.00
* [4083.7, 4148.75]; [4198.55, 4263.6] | 1.02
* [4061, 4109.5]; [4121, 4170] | 1.07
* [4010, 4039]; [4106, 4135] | 1.02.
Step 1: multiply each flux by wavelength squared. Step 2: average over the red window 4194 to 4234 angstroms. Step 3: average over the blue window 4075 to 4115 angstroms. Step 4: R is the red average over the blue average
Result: 1.1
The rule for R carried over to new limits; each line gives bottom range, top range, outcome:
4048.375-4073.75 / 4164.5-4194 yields 1.03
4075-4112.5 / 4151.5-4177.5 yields 1.10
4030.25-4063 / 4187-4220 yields 1.06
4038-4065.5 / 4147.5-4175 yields 1.11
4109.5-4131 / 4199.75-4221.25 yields 1.02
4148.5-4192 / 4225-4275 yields 1.03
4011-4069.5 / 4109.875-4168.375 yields 1.09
